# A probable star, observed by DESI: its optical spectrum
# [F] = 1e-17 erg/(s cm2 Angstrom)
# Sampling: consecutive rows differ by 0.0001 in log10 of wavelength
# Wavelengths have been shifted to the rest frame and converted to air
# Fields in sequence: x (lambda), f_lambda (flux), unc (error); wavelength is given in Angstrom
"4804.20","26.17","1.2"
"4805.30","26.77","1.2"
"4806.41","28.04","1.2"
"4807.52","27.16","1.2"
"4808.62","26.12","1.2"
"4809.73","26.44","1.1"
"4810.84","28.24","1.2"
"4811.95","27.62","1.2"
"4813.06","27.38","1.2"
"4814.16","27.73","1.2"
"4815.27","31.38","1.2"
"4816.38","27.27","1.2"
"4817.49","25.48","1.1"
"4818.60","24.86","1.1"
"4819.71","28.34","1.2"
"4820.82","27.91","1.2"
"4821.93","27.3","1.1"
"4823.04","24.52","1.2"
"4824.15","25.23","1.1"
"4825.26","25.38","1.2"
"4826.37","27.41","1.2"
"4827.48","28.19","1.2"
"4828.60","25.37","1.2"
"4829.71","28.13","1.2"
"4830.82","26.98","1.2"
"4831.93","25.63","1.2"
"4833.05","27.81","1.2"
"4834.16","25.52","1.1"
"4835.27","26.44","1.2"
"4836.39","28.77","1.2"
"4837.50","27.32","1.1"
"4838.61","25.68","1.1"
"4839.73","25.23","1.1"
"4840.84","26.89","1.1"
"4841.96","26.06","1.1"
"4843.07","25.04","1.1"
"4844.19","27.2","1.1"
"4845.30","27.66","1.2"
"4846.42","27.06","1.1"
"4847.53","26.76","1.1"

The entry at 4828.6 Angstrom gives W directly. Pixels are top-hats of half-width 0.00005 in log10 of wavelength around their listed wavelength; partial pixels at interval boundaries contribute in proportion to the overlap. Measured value 25.37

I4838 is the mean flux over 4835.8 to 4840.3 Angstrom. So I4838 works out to 26.7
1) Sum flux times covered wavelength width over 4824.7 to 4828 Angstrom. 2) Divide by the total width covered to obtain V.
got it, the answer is 27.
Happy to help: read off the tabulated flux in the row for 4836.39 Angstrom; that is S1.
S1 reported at 28.77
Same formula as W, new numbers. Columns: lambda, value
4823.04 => 24.52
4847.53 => 26.76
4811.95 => 27.62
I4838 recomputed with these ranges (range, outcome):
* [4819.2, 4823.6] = 27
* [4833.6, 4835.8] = 26.1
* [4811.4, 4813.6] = 27.5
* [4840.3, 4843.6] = 26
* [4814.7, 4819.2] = 27.2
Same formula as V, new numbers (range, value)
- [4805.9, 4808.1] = 27.6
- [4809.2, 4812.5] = 27.4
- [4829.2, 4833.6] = 27.1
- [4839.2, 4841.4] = 26.1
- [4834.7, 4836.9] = 27.5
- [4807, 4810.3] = 26.6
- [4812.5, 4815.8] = 28.9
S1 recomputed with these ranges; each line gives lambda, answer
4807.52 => 27.16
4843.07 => 25.04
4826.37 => 27.41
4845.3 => 27.66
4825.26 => 25.38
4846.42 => 27.06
